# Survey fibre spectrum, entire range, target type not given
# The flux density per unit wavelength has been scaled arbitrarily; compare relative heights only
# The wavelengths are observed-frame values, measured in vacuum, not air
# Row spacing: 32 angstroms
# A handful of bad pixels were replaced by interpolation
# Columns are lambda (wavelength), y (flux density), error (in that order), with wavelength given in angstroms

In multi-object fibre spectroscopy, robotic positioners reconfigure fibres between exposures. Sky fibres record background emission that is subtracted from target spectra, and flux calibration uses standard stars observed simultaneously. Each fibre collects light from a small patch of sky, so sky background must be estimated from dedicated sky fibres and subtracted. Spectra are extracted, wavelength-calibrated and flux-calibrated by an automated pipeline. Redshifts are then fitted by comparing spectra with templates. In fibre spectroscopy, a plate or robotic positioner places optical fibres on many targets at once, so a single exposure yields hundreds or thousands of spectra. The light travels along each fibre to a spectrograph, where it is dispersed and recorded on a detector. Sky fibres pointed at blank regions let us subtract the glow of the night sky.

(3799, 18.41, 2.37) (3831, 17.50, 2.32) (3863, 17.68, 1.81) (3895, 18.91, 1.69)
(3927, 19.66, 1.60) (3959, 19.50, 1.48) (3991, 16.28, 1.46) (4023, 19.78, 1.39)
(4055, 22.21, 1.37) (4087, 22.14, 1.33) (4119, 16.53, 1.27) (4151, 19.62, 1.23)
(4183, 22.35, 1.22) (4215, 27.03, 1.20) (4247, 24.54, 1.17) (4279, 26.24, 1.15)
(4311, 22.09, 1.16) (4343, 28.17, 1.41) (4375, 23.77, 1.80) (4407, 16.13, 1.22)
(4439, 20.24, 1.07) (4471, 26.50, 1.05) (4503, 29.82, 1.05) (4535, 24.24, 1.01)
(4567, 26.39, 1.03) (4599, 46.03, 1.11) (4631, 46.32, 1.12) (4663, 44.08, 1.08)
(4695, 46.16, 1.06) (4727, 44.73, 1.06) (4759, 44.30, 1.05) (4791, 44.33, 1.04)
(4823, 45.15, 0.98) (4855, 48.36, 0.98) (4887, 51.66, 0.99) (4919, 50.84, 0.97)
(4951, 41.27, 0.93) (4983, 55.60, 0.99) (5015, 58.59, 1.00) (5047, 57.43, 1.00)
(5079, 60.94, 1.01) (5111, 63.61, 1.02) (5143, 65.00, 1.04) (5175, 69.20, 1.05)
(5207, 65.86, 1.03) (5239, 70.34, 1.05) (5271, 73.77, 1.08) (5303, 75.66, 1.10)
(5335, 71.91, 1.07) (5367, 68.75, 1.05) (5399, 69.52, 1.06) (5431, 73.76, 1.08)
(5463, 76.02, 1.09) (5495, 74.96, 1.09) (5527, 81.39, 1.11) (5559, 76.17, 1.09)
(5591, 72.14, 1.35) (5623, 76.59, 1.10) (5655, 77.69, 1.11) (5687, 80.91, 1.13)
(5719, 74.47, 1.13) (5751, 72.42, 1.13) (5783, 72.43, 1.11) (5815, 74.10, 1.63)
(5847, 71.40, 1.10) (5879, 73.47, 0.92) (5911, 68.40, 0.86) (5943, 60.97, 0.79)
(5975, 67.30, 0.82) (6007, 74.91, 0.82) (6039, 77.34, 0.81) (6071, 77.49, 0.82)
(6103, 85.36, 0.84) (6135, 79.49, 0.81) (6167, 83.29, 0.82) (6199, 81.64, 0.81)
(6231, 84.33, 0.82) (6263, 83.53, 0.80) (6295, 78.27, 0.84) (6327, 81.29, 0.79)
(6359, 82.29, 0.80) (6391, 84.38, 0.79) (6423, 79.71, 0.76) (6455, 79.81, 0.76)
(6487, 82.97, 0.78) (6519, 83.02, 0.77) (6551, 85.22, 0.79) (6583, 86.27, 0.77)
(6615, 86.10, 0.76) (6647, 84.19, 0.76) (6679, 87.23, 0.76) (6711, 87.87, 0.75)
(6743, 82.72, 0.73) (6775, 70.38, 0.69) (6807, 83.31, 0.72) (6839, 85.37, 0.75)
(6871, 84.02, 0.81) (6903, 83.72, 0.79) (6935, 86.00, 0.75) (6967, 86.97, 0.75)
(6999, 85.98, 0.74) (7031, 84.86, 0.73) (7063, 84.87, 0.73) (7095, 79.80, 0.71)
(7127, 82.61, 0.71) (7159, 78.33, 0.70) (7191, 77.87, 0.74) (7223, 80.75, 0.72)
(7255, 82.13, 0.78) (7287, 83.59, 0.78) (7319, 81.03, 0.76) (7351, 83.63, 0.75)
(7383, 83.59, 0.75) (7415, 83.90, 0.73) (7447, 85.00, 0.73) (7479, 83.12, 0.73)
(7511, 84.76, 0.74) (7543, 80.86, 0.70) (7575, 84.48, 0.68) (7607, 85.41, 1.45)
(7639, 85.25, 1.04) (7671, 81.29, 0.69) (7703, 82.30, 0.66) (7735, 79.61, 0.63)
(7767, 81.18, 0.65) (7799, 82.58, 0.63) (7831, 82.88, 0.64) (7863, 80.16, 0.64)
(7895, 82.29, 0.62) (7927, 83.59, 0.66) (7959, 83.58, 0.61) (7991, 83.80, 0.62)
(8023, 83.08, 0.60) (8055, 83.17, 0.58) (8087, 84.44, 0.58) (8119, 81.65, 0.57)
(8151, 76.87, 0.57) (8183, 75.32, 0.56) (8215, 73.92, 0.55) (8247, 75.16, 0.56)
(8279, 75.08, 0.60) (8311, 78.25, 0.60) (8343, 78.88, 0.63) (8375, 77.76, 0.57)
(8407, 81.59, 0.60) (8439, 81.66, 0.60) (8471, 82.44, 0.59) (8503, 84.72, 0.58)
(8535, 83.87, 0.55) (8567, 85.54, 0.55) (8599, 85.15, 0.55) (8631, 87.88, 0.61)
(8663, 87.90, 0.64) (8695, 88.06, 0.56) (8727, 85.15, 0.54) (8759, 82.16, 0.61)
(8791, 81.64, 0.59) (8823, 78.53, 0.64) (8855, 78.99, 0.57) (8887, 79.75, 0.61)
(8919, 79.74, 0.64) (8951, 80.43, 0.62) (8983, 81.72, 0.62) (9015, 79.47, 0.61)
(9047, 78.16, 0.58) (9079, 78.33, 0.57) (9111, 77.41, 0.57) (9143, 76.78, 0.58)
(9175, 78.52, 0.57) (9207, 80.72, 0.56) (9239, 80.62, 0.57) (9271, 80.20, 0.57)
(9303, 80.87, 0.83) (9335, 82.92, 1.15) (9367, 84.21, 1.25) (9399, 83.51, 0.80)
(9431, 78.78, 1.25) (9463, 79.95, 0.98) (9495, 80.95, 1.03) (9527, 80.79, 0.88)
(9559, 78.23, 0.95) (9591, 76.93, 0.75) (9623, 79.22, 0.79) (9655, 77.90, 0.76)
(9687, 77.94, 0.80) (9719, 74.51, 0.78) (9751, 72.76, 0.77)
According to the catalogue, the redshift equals 0.150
